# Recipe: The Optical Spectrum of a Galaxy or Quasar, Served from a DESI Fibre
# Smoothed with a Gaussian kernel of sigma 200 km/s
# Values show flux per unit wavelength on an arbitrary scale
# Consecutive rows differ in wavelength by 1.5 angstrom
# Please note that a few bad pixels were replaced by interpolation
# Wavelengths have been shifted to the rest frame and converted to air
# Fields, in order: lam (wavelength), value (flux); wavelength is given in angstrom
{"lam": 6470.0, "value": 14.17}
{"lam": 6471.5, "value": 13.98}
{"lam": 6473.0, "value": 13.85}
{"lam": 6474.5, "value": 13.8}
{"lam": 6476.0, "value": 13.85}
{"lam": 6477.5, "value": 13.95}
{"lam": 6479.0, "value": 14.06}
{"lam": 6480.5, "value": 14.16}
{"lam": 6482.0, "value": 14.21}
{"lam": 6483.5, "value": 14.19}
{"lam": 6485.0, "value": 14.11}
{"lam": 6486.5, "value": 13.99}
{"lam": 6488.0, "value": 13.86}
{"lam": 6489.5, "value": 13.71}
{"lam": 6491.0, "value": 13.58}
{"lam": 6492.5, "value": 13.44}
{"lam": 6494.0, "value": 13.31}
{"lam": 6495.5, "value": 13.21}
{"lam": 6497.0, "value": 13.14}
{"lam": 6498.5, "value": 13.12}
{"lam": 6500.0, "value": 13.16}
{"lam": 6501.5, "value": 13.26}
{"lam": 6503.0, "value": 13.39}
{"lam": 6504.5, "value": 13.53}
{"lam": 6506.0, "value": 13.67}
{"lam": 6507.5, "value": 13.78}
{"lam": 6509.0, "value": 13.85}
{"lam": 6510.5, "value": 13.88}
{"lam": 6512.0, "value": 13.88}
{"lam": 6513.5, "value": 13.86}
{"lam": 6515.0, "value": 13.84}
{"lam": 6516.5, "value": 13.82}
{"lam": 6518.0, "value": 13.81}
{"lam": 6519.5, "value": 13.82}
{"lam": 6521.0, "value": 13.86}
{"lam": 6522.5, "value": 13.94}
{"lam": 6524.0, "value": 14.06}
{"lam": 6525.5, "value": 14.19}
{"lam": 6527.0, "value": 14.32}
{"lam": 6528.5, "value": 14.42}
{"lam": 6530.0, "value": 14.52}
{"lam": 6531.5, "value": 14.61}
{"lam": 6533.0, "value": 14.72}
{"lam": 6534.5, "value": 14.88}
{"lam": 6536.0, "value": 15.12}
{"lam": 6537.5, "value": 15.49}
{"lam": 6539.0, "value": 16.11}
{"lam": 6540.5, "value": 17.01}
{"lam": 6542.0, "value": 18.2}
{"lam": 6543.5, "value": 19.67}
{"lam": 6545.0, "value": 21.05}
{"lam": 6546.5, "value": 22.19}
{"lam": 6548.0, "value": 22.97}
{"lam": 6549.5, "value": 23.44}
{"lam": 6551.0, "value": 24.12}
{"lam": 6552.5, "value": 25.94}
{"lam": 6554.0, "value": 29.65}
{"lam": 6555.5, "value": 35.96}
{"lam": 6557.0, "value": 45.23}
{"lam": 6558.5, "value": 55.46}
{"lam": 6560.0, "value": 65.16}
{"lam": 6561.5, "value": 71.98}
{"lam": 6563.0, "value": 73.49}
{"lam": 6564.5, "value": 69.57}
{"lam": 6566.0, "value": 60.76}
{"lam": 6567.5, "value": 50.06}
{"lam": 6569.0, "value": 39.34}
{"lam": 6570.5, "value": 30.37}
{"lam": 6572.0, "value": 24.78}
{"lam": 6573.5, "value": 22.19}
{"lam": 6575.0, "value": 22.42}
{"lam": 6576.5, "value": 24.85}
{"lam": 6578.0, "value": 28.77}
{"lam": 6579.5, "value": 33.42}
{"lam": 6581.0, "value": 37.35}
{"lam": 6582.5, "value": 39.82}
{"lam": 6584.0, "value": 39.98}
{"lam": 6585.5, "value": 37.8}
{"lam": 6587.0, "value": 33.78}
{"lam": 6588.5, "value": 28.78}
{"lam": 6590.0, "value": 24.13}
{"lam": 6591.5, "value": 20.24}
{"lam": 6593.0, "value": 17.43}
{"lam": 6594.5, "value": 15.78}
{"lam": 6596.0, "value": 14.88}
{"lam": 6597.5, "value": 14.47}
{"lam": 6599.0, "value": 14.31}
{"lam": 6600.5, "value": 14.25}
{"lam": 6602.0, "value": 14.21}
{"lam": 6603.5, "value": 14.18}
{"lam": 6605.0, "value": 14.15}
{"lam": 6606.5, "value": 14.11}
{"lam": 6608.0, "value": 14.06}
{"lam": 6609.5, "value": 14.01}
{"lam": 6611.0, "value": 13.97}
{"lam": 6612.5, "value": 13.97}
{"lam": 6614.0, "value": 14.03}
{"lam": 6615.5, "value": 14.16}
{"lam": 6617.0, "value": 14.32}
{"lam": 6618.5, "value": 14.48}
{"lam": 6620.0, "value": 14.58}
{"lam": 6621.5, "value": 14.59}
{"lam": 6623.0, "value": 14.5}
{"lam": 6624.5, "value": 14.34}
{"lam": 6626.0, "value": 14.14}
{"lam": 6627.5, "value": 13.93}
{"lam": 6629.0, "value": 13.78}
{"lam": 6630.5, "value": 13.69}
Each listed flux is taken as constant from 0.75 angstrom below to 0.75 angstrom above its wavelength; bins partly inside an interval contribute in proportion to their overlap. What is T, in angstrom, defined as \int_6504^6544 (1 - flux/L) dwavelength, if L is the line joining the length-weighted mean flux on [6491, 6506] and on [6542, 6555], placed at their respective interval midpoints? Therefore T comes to 8.09 angstrom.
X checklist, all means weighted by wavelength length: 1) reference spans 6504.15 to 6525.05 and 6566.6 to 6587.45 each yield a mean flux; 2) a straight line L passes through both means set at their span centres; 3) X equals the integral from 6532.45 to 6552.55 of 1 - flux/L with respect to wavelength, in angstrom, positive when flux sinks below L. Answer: 3.2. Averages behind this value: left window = 13.8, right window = 33.4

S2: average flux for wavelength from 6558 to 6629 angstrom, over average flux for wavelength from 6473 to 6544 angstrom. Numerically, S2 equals 1.9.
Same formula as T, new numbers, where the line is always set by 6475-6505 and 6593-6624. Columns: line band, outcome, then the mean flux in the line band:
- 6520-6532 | -0.28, 14.2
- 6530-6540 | -0.86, 15.2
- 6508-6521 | -0.02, 13.8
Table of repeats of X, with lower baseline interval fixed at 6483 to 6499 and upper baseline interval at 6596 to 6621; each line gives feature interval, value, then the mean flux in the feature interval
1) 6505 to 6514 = -0.1 angstrom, 13.8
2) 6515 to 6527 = -0.2 angstrom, 13.9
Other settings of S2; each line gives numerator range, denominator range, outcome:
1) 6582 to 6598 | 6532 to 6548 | 1.48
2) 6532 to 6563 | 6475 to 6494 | 2.14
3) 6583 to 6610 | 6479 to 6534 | 1.46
